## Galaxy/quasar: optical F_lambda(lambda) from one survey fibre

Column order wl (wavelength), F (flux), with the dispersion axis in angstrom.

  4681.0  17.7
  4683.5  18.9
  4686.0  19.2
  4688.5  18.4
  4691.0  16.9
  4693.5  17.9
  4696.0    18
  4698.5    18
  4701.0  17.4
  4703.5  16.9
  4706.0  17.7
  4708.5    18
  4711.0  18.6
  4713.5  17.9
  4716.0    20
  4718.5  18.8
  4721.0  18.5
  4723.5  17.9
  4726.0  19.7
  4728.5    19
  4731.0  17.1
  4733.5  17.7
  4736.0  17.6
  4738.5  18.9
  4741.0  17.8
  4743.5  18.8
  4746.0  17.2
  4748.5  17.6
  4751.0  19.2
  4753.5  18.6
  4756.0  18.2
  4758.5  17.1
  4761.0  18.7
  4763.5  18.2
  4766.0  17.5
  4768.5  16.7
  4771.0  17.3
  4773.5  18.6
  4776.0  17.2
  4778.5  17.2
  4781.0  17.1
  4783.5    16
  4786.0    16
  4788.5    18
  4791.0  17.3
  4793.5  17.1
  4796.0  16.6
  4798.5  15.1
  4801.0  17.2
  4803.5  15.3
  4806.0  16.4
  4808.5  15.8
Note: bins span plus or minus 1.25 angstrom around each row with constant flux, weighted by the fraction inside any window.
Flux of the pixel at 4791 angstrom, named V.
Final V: 17.3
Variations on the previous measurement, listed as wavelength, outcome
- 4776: 17.2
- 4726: 19.7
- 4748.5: 17.6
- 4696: 18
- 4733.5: 17.7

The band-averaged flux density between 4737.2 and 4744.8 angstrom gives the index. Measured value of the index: 18.5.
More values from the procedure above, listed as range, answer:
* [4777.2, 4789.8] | 16.9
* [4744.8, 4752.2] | 18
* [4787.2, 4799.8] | 16.8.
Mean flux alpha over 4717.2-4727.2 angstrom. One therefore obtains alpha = 18.7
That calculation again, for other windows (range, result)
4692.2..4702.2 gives 17.8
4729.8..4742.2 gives 17.8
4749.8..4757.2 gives 18.7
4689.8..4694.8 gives 17.4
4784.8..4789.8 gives 17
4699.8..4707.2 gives 17.3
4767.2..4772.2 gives 17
